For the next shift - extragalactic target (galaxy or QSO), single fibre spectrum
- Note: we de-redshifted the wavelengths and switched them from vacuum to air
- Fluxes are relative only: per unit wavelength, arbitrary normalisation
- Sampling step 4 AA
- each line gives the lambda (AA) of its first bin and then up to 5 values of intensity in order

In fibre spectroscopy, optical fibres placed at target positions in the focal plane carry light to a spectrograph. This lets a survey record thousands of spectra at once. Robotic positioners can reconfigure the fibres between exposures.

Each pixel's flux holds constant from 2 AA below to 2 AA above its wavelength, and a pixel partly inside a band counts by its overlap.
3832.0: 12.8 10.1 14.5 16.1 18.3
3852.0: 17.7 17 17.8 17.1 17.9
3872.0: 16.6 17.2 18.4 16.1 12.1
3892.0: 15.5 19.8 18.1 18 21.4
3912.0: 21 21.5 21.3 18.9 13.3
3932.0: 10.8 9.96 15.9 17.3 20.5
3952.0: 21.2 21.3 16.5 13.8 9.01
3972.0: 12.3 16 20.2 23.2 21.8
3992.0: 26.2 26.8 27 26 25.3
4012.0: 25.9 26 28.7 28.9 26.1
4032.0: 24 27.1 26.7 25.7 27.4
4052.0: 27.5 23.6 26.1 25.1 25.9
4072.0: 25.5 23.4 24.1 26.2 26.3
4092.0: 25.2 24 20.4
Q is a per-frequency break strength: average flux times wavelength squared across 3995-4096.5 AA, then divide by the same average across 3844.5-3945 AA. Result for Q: 1.63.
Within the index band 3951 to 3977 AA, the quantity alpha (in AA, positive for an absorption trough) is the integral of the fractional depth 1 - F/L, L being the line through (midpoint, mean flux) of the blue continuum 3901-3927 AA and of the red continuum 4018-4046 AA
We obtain 8.28 AA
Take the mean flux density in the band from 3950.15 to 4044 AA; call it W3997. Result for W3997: 22.7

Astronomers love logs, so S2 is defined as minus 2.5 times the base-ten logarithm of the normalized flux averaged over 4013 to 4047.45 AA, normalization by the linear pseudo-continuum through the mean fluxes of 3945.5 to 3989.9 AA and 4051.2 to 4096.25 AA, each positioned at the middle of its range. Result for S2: -0.20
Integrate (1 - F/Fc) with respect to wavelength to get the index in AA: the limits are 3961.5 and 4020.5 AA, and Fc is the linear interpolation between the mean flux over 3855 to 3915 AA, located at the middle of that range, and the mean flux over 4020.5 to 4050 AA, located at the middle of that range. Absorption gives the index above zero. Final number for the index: 6.2 AA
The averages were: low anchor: 17.7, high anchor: 26.7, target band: 21.7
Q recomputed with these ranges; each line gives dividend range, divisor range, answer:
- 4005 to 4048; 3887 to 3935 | 1.60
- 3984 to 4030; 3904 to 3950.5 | 1.55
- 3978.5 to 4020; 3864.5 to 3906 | 1.57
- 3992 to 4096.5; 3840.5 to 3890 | 1.69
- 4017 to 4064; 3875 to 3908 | 1.66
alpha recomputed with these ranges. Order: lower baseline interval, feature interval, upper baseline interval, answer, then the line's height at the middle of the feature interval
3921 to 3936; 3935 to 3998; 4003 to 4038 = 3.0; 19.3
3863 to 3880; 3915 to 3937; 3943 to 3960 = 3.5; 19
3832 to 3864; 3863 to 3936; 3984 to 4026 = 6.8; 19.2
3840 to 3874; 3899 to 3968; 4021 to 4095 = 9.9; 20.5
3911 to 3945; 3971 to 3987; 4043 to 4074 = 1.4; 20.2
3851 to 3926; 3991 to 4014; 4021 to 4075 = -2.3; 23.8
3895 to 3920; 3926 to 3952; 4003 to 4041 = 8.1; 21.8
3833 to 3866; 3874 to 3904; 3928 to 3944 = -4.6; 14.6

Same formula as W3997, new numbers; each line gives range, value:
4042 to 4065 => 25.9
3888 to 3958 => 17.8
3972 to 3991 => 19.8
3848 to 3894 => 16.7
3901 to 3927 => 20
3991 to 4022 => 26.5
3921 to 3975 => 15.6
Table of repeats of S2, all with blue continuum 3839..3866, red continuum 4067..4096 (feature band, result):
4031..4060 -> -0.097 mag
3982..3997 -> -0.116 mag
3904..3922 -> -0.096 mag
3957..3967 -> 0.348 mag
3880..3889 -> 0.186 mag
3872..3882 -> 0.020 mag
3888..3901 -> 0.099 mag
